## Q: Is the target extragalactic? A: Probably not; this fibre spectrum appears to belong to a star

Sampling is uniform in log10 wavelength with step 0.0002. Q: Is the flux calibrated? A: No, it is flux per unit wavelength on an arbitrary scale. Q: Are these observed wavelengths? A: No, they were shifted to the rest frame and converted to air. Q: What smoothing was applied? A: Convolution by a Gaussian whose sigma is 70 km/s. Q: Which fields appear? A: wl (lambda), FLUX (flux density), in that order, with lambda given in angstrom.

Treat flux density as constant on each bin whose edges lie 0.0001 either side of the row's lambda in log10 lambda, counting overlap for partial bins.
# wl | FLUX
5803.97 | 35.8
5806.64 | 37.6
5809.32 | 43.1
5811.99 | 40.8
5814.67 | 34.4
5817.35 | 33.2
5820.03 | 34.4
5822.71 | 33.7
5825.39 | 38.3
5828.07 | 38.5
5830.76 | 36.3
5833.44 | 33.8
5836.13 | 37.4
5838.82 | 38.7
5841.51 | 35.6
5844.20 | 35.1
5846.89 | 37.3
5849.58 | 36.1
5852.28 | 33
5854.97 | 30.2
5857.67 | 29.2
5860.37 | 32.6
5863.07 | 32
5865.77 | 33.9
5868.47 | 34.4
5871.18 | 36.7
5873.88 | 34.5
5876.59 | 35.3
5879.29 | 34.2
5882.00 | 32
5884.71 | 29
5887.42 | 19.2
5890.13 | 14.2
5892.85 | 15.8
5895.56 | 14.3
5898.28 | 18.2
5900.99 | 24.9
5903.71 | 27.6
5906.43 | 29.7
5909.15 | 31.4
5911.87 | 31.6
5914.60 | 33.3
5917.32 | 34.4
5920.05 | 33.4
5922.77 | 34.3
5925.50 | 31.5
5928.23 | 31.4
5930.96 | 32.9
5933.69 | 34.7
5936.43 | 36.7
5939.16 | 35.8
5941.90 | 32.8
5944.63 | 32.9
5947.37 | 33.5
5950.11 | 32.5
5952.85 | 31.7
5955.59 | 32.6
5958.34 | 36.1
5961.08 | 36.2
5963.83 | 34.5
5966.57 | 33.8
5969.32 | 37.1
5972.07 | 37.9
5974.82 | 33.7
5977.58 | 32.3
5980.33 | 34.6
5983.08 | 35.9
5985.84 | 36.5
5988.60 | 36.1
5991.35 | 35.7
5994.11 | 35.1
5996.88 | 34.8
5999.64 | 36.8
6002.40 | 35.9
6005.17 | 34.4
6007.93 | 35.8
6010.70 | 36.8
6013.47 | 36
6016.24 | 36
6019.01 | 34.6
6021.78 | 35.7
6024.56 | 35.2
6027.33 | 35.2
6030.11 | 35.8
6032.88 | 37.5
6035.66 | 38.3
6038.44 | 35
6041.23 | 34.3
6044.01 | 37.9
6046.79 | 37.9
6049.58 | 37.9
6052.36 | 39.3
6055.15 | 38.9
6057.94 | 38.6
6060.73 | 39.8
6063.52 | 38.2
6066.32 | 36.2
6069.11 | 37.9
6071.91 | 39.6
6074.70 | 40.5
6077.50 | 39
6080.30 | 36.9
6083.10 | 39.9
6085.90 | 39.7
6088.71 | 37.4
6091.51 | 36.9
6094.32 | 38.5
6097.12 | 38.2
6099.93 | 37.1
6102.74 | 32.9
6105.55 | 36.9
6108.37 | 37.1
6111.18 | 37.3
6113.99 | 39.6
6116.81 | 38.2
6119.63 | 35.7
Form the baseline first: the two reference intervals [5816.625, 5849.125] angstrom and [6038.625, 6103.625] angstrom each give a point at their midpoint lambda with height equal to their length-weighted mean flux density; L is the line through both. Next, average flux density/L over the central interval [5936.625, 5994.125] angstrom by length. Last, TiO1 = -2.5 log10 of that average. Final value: 0.07 mag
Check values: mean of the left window 36.1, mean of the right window 38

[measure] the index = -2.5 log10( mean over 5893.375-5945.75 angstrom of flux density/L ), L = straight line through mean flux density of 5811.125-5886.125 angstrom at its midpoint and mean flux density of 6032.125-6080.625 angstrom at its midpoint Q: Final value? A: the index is 0.18 mag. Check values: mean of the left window 34.6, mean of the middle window 30.4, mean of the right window 38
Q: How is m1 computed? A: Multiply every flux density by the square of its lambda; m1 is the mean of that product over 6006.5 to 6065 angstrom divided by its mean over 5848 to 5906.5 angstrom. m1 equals 1.37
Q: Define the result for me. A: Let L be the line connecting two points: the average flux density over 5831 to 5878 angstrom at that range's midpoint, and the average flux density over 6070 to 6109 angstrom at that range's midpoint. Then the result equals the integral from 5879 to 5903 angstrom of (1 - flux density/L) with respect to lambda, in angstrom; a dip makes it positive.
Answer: 8.9 angstrom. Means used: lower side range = 34.5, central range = 22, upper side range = 37.9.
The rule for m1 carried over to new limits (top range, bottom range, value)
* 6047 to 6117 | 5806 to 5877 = 1.17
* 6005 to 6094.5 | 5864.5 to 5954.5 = 1.29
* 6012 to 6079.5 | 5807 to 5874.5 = 1.13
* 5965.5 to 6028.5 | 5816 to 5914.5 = 1.19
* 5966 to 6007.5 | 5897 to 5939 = 1.16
